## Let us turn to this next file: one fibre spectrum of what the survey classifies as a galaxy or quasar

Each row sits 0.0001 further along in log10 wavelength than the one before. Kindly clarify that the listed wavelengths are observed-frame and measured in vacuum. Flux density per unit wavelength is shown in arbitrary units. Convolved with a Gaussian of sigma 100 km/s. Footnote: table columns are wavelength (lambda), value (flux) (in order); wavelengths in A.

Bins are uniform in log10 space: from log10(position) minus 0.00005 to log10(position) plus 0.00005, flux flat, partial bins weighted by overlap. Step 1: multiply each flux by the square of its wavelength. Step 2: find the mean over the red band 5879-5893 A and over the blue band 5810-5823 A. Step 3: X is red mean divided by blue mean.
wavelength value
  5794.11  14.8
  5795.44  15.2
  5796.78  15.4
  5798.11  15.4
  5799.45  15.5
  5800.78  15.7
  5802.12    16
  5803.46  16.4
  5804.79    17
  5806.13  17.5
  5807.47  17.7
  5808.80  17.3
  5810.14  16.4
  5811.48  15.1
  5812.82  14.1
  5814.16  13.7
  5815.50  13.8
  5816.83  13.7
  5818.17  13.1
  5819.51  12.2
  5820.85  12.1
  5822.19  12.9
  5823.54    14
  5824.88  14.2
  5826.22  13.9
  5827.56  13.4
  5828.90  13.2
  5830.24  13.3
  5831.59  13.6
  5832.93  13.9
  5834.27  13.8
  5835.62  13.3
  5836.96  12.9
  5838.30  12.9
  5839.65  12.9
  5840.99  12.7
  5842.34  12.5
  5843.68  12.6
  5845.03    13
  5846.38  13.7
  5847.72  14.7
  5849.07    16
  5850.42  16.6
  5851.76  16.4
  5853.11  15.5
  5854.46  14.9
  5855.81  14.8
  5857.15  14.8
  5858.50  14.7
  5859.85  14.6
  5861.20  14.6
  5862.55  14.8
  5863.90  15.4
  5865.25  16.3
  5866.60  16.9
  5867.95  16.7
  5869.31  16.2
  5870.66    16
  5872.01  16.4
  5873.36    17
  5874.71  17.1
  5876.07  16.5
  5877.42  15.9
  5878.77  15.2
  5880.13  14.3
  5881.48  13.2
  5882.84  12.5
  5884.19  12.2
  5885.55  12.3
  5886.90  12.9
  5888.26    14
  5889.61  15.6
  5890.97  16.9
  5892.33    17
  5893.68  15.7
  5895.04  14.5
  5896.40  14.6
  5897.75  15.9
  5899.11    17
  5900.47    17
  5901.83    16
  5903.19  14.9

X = 1.06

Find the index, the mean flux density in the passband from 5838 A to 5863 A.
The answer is 14.4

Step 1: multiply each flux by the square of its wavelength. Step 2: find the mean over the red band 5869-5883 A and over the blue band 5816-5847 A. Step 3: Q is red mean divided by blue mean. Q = 1.2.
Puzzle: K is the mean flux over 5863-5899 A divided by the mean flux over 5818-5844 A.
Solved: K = 1.16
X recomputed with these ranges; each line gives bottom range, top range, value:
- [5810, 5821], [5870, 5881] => 1.19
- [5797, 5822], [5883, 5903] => 1.02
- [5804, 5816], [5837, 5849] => 0.84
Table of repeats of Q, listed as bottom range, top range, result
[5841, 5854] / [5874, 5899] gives 1.04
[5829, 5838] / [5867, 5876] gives 1.25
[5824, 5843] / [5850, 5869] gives 1.17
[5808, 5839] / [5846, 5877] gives 1.15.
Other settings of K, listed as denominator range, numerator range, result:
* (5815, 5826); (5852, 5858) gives 1.14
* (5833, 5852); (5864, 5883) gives 1.14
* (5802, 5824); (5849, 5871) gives 1.05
